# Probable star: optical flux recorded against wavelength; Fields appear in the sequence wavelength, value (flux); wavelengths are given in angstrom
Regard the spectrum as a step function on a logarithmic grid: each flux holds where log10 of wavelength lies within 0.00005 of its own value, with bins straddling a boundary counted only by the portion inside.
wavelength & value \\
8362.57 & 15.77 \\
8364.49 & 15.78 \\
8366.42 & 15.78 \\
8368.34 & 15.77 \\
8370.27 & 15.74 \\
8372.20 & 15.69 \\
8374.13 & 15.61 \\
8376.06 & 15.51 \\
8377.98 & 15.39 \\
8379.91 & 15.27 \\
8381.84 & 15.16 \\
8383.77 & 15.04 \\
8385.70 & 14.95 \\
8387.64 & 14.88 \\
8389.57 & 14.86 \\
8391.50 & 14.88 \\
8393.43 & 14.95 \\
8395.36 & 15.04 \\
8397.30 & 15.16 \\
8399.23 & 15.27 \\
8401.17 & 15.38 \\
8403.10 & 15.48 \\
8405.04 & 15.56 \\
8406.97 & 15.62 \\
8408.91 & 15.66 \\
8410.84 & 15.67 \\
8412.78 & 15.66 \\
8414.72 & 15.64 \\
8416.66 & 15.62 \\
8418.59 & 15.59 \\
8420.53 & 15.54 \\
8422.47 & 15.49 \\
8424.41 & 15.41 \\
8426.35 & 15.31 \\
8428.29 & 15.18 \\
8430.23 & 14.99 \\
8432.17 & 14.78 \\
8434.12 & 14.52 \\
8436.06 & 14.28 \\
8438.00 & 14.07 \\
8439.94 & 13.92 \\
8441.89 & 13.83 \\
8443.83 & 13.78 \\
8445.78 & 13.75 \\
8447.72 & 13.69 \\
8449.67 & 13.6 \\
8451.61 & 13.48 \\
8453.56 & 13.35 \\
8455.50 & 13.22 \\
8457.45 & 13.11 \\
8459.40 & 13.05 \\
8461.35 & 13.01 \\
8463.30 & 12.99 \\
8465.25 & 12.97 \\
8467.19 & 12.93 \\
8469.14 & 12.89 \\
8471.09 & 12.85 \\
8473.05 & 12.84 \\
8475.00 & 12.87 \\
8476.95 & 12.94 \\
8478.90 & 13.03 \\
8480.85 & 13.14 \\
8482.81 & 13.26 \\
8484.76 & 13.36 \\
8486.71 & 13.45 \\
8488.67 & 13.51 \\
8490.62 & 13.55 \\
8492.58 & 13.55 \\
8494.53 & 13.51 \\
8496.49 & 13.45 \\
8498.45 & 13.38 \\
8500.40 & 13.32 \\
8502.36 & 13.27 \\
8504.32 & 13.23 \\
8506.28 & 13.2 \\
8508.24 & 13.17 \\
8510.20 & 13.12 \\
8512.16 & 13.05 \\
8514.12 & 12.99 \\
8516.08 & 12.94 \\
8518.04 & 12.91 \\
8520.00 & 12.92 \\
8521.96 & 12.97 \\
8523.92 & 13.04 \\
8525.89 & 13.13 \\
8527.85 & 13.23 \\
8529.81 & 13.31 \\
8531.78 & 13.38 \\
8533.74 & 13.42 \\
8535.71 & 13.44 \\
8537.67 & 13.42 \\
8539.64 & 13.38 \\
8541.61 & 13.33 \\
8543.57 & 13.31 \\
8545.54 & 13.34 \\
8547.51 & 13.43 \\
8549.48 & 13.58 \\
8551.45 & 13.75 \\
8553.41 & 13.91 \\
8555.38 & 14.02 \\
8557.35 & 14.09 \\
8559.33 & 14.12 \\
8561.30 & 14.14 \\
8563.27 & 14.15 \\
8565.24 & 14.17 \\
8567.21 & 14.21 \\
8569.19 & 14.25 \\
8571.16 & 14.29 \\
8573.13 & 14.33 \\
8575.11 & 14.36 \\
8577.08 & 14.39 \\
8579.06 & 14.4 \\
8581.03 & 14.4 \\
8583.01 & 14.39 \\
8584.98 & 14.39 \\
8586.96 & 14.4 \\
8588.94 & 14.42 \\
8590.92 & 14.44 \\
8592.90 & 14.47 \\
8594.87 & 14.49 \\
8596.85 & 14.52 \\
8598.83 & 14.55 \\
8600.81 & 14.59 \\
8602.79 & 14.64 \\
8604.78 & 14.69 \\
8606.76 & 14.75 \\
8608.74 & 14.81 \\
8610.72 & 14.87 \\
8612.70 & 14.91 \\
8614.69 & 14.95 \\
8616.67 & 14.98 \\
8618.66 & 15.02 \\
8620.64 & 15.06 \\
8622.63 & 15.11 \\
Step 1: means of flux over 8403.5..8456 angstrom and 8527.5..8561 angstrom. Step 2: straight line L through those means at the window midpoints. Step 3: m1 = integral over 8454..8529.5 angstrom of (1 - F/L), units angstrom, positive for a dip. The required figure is 5.1 angstrom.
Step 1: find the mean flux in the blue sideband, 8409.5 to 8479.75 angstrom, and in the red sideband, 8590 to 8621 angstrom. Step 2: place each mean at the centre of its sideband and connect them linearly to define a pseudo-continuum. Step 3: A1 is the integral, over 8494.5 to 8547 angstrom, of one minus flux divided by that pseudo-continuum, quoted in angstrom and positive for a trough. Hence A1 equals 4.2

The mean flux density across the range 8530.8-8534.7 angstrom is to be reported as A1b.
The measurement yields 13.4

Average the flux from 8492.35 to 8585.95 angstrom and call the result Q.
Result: 13.6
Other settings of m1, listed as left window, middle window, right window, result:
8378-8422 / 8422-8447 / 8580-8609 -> 1.06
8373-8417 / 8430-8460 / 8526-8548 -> 1.65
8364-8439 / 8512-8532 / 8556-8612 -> 2.23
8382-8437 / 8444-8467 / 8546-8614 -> 2.59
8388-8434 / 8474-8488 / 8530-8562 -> 1.24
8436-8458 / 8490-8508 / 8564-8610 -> 0.75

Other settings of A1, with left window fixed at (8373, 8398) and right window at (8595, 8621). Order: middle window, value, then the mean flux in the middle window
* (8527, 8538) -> 1.1 angstrom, 13.4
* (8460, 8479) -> 2.6 angstrom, 12.9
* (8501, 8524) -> 2.9 angstrom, 13.1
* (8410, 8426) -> -0.5 angstrom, 15.6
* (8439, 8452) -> 1.1 angstrom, 13.7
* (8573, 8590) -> 0.5 angstrom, 14.4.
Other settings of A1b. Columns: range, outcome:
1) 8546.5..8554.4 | 13.7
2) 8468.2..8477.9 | 12.9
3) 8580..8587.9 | 14.4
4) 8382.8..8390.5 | 14.9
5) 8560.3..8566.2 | 14.2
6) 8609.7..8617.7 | 14.9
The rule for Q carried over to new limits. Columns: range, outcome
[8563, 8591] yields 14.3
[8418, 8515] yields 13.6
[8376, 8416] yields 15.3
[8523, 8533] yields 13.2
